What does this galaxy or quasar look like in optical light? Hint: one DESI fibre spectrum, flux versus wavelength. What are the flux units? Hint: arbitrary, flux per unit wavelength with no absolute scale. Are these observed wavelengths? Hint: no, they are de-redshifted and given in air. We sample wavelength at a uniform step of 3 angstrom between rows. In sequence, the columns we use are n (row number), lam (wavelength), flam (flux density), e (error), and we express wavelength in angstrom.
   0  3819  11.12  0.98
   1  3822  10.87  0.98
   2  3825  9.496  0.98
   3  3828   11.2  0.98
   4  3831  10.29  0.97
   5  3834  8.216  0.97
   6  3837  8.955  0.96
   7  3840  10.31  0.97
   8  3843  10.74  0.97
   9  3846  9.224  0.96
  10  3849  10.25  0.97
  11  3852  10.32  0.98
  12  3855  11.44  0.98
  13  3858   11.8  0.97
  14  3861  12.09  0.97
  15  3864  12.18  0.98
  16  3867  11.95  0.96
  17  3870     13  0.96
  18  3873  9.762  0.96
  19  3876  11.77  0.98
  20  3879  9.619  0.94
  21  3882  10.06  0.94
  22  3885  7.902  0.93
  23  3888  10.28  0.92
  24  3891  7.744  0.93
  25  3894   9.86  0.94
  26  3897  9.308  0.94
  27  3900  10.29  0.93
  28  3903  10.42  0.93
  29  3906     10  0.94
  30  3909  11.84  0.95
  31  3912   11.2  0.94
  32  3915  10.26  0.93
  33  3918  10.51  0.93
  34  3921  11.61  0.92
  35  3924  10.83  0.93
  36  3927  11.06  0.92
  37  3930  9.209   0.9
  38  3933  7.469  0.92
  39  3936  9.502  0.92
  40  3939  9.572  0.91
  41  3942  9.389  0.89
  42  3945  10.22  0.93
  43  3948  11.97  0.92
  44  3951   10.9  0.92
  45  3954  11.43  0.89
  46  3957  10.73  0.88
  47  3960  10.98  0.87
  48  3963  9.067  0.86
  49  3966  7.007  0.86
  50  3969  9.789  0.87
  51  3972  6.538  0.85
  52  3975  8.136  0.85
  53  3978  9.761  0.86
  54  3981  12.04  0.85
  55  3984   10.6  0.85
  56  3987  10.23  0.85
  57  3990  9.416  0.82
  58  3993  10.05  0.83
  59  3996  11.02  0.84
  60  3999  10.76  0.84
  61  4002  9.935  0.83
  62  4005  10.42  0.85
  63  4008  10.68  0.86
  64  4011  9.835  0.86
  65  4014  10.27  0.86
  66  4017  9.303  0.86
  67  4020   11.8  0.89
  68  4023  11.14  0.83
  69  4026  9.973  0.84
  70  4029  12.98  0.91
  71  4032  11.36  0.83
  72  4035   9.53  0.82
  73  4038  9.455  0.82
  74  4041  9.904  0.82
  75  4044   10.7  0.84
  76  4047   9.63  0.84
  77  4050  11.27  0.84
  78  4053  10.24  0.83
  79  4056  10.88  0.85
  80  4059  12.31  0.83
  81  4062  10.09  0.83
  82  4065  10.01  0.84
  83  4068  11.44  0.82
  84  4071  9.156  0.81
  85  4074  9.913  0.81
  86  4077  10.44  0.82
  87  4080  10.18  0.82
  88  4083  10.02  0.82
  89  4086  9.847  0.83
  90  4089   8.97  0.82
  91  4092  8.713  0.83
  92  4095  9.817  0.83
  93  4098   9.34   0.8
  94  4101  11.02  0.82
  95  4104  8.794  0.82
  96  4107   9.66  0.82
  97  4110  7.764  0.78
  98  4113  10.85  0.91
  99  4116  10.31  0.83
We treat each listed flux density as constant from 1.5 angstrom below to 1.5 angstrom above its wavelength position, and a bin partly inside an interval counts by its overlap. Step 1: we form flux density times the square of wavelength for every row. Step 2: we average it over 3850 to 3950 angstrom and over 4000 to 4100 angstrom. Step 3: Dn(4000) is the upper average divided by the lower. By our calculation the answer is 1.06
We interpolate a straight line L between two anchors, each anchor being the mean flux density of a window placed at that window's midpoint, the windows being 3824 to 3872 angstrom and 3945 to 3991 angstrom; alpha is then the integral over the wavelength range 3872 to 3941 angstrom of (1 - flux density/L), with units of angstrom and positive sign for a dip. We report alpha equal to 2.19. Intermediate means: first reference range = 10.7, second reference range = 9.92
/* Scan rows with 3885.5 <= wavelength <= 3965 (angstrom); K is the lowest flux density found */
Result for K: 7.469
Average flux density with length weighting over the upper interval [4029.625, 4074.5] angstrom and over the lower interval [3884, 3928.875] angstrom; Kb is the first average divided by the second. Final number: 1.02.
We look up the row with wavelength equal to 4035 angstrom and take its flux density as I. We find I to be 9.53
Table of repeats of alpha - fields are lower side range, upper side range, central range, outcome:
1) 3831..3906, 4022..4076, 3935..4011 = 3.20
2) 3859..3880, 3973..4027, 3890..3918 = 2.57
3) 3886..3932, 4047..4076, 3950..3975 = 2.17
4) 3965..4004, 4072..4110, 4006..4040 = -3.15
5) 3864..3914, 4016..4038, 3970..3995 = 2.44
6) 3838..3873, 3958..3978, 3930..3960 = -3.04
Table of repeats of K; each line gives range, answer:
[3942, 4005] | 6.538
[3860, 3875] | 9.762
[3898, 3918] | 10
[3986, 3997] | 9.416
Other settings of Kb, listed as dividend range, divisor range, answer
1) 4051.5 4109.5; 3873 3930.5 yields 0.98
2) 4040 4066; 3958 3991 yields 1.12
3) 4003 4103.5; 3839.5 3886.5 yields 0.96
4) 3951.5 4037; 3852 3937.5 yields 0.97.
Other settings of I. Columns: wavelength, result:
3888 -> 10.28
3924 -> 10.83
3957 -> 10.73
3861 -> 12.09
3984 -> 10.6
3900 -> 10.29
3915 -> 10.26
